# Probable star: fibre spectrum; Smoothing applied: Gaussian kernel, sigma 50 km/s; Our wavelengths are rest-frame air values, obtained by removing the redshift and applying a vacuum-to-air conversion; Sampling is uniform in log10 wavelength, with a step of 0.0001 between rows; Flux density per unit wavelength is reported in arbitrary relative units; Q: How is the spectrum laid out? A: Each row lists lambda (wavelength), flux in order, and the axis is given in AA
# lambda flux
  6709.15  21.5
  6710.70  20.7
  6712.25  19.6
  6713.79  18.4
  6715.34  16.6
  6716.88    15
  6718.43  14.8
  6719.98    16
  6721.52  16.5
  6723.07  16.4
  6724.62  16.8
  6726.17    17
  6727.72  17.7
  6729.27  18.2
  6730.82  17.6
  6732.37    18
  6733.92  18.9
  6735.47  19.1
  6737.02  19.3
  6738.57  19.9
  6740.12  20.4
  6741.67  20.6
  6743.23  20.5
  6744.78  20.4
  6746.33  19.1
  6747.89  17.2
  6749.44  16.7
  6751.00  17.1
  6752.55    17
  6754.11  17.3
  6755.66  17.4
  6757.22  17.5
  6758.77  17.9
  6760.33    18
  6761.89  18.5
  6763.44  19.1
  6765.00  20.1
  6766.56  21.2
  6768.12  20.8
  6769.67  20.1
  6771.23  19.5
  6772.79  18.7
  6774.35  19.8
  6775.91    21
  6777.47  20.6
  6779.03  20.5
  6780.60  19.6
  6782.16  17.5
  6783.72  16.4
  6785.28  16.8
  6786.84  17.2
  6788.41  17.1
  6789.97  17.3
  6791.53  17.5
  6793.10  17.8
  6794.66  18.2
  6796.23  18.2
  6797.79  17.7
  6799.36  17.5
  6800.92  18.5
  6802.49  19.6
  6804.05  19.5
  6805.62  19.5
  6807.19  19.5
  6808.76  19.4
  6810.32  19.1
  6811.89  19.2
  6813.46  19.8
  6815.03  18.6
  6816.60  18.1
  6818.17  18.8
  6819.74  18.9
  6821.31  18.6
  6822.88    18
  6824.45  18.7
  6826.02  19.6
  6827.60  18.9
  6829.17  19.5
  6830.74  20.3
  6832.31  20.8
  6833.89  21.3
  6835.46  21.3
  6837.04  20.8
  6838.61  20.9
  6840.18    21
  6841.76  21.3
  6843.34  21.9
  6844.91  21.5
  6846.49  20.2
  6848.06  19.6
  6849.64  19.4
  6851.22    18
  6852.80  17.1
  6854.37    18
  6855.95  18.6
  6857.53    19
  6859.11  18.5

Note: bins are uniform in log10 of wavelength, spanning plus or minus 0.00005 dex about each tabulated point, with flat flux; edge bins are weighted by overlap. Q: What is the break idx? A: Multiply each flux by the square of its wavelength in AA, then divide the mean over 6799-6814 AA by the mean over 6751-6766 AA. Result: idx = 1.08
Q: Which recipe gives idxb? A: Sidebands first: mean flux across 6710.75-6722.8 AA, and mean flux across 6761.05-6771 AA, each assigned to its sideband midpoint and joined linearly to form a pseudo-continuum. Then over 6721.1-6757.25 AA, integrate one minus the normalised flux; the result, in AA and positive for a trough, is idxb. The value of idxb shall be 0.1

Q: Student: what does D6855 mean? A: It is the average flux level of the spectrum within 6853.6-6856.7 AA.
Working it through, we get 18.3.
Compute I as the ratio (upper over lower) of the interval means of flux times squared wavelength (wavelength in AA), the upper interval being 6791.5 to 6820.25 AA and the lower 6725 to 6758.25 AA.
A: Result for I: 1.04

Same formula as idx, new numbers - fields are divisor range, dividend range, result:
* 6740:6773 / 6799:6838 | 1.05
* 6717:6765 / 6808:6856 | 1.12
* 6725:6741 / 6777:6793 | 0.98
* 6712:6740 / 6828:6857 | 1.18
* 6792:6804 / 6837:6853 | 1.12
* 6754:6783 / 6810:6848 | 1.05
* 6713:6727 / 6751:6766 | 1.12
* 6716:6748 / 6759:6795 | 1.06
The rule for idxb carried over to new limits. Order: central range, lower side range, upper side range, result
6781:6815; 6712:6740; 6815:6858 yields 1.1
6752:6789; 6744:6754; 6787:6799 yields -2.1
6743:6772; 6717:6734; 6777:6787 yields -1.5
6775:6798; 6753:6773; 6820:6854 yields 1.2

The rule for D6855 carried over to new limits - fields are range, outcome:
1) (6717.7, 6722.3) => 15.8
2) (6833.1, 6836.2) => 21.3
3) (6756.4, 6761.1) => 17.8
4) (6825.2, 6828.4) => 19.2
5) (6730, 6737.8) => 18.6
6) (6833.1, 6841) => 21.1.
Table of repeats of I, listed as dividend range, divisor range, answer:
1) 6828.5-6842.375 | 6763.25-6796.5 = 1.12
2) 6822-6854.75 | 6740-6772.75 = 1.08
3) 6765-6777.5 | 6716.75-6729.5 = 1.24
